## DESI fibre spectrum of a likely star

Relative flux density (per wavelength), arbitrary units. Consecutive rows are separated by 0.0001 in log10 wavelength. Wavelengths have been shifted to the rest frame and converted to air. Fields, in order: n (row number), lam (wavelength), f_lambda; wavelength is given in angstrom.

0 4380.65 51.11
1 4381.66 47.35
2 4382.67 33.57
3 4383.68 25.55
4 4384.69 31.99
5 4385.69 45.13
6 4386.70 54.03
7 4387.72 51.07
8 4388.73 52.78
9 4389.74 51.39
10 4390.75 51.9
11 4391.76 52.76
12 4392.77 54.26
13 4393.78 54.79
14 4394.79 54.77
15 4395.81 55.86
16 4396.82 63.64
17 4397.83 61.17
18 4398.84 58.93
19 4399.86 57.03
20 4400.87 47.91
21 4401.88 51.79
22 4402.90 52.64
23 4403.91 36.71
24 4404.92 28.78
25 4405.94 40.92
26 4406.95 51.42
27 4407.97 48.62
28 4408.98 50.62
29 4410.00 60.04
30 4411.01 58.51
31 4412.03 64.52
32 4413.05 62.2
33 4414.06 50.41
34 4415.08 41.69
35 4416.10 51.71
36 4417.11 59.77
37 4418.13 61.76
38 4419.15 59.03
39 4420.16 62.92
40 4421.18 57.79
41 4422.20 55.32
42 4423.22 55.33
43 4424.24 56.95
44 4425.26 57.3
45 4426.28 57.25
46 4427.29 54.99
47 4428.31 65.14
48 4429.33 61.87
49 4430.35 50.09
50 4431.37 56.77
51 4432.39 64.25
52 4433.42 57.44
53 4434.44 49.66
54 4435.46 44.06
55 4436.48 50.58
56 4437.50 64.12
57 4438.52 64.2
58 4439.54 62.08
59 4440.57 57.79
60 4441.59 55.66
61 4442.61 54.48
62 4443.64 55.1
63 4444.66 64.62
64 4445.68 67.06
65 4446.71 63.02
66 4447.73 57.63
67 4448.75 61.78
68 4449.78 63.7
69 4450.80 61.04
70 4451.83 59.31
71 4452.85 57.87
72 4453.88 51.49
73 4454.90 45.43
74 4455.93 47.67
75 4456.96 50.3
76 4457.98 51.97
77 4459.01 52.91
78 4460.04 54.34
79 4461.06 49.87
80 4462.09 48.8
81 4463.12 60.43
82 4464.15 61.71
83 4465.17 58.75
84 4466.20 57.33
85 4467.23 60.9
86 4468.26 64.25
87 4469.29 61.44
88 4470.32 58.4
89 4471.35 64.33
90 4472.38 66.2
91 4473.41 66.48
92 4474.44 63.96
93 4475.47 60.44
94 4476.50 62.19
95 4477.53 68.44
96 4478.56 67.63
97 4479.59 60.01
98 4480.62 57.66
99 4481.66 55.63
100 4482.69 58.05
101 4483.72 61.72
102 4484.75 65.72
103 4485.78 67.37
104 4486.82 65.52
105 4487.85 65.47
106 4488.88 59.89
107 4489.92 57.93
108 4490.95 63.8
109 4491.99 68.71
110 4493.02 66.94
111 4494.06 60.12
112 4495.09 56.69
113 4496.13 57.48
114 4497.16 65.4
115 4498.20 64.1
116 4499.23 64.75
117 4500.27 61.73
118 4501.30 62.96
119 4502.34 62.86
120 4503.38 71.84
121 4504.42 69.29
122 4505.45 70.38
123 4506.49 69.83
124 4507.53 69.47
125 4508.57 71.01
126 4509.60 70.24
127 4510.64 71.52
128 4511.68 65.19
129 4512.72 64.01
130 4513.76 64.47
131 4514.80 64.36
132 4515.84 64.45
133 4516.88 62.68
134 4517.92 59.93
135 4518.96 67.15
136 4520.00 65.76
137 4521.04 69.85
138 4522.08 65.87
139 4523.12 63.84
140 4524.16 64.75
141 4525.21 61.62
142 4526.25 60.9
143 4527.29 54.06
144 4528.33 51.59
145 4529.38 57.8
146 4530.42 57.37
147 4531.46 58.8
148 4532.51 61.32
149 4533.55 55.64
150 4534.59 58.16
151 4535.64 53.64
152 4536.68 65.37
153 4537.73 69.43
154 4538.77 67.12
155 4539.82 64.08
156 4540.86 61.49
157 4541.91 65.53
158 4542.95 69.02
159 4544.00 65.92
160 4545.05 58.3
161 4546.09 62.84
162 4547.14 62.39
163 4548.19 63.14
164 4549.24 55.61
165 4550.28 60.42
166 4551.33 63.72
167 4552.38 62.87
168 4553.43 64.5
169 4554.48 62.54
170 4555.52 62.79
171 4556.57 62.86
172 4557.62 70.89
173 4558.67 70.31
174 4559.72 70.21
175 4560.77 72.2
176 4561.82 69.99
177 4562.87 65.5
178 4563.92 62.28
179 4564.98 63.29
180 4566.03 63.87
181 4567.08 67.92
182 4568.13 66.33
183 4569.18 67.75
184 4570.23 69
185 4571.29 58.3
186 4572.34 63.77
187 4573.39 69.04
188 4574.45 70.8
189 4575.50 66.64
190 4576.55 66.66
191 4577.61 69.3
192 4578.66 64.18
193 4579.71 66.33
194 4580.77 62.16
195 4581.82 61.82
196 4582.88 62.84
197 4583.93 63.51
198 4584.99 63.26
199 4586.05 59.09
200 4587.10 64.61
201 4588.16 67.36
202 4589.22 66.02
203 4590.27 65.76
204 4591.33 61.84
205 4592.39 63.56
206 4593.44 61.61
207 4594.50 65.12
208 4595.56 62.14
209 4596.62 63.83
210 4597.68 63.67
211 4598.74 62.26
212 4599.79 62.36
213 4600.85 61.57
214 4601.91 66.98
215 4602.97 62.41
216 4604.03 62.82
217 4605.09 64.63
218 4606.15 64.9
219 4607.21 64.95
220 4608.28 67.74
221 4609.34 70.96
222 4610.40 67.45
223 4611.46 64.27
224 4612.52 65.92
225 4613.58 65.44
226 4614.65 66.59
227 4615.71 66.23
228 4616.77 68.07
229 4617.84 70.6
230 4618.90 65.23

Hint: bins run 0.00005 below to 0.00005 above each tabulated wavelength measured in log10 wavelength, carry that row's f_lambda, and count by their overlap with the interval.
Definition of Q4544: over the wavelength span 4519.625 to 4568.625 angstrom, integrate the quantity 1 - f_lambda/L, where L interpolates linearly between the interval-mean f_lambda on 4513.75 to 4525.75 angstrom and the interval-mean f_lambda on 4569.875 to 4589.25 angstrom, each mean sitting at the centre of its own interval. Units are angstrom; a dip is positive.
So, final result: 1.1 angstrom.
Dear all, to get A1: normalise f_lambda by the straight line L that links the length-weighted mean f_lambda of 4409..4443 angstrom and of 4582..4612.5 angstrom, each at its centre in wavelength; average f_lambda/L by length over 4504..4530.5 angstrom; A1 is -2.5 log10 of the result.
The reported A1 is -0.07 mag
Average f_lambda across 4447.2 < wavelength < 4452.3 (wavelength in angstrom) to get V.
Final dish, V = 60.7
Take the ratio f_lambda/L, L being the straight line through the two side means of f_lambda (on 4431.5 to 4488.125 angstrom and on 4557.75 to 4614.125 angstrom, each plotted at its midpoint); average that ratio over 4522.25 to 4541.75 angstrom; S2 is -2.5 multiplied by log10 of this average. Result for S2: 0.036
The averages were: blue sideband 59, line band 60.6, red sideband 65.2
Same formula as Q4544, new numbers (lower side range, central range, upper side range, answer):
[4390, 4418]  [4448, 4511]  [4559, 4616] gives -3.8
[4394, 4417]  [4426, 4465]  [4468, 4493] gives 0.8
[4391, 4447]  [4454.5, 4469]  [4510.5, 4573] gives 0.9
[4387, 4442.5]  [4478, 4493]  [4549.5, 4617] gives -0.9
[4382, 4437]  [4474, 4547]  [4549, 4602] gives -4.1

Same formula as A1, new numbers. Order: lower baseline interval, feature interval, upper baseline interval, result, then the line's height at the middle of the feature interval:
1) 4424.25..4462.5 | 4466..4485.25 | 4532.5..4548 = -0.065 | 58.6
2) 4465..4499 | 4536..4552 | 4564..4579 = 0.025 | 65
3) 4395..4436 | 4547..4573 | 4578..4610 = -0.046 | 62.2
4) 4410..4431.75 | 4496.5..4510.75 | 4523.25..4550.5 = -0.126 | 60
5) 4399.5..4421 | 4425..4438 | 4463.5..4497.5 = -0.020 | 55.4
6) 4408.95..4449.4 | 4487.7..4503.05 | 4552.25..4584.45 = -0.018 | 61.6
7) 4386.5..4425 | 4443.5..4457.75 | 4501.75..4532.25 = 0.009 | 58.1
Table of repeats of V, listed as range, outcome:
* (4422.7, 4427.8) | 56.4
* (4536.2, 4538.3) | 67.4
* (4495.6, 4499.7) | 62.9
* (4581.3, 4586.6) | 62.1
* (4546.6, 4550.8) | 60.4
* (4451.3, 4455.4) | 53.6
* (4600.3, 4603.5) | 63.6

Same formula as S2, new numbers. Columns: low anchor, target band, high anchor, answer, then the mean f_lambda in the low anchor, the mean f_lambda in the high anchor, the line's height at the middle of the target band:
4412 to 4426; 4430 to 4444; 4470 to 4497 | 0.040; 56.6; 62.6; 58.3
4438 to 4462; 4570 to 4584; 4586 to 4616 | -0.032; 56.8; 64.6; 63.4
